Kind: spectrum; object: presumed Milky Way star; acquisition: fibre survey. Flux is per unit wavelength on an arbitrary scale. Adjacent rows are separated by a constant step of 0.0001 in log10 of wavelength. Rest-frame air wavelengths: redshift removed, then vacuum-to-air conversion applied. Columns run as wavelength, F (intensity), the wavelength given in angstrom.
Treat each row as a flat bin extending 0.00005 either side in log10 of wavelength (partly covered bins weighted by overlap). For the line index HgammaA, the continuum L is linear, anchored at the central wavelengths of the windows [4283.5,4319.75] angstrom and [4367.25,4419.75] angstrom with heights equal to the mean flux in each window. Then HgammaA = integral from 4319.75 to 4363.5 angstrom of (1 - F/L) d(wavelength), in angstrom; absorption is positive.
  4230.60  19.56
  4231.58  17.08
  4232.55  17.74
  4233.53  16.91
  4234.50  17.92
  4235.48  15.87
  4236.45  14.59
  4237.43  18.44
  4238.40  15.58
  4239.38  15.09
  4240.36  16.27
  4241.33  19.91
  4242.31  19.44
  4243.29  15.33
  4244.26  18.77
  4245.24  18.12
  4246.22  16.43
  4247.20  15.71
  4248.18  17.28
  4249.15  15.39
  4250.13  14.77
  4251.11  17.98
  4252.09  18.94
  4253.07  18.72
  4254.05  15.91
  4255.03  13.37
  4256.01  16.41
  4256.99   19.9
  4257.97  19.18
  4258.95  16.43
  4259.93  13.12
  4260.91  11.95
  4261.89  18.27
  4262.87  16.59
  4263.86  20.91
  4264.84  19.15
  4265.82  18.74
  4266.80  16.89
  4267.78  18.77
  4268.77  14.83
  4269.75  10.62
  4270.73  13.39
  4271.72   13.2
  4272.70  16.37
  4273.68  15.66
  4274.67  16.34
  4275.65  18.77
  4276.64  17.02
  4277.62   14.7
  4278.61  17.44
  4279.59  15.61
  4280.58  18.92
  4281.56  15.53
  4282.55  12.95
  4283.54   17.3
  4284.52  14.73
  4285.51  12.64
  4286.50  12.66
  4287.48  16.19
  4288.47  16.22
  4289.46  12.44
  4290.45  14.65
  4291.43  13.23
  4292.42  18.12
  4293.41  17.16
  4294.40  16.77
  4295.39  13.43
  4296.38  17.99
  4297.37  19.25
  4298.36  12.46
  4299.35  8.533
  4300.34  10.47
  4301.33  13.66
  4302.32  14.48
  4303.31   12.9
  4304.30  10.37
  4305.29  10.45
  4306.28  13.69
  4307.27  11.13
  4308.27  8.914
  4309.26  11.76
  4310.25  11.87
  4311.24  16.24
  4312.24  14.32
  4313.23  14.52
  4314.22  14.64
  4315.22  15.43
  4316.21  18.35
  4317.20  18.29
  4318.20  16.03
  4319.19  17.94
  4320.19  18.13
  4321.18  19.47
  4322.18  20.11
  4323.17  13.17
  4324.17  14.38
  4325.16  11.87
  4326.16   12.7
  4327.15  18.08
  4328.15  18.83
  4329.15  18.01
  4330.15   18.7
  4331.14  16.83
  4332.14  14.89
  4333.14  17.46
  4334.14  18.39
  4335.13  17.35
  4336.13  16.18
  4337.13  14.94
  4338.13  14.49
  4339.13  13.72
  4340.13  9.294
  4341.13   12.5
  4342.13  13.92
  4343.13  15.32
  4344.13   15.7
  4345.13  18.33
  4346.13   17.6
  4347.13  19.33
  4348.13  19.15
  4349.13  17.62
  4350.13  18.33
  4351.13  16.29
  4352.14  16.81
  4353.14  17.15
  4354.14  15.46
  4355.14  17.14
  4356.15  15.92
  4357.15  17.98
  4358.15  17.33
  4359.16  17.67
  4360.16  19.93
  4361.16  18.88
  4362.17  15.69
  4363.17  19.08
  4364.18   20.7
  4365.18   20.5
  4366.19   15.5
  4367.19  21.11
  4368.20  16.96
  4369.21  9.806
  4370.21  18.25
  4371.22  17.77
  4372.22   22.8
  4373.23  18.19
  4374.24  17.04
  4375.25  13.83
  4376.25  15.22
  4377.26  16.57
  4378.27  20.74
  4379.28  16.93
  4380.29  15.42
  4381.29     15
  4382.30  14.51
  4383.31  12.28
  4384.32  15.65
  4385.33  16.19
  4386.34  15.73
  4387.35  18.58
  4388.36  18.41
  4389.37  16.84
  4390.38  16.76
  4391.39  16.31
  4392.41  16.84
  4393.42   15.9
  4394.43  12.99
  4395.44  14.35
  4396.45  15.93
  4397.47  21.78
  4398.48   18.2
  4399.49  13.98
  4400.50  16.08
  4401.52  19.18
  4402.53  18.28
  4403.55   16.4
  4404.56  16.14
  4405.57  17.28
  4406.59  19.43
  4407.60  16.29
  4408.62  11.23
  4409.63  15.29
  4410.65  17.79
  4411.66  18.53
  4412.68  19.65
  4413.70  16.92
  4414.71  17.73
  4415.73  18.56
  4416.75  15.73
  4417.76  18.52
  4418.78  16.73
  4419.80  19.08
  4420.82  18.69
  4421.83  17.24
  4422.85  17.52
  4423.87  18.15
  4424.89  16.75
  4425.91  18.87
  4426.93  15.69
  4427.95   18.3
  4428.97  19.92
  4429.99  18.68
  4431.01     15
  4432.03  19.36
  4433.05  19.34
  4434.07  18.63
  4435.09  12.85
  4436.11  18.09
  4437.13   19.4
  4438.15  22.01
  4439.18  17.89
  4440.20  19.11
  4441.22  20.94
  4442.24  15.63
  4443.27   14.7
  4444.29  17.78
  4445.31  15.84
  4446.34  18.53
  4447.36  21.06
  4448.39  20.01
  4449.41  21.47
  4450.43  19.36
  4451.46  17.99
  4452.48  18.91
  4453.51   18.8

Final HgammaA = -3.5 angstrom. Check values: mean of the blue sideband 14.3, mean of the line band 16.6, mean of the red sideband 16.8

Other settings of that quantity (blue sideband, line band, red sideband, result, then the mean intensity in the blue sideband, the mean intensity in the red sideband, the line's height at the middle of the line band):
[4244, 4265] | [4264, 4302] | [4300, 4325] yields 0.8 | 16.9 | 14.4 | 15.7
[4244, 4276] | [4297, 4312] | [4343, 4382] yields 4.0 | 16.5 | 17.4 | 16.9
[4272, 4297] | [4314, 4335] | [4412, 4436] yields -0.6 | 15.7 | 17.7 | 16.3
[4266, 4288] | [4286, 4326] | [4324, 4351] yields 3.2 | 15.5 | 16.1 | 15.8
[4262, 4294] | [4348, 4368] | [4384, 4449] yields -1.3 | 15.9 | 17.4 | 16.8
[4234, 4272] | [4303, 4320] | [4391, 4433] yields 2.9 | 16.6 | 17.2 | 16.9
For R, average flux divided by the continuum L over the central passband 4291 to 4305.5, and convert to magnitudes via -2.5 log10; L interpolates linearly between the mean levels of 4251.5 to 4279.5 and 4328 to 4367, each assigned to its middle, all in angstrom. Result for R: 0.19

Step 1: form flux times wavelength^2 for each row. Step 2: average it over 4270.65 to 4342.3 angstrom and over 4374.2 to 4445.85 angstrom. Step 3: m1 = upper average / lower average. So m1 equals 1.19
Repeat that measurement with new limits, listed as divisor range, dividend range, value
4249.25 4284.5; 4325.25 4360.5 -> 1.04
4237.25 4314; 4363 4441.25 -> 1.19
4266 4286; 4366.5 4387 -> 1.11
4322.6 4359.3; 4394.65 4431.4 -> 1.11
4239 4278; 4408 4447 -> 1.15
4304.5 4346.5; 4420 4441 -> 1.24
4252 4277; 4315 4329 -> 1.04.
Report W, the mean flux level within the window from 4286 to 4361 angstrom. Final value 15.5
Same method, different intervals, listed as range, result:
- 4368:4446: 17.1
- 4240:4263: 16.9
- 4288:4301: 14.7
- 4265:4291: 15.5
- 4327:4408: 16.8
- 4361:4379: 17.7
